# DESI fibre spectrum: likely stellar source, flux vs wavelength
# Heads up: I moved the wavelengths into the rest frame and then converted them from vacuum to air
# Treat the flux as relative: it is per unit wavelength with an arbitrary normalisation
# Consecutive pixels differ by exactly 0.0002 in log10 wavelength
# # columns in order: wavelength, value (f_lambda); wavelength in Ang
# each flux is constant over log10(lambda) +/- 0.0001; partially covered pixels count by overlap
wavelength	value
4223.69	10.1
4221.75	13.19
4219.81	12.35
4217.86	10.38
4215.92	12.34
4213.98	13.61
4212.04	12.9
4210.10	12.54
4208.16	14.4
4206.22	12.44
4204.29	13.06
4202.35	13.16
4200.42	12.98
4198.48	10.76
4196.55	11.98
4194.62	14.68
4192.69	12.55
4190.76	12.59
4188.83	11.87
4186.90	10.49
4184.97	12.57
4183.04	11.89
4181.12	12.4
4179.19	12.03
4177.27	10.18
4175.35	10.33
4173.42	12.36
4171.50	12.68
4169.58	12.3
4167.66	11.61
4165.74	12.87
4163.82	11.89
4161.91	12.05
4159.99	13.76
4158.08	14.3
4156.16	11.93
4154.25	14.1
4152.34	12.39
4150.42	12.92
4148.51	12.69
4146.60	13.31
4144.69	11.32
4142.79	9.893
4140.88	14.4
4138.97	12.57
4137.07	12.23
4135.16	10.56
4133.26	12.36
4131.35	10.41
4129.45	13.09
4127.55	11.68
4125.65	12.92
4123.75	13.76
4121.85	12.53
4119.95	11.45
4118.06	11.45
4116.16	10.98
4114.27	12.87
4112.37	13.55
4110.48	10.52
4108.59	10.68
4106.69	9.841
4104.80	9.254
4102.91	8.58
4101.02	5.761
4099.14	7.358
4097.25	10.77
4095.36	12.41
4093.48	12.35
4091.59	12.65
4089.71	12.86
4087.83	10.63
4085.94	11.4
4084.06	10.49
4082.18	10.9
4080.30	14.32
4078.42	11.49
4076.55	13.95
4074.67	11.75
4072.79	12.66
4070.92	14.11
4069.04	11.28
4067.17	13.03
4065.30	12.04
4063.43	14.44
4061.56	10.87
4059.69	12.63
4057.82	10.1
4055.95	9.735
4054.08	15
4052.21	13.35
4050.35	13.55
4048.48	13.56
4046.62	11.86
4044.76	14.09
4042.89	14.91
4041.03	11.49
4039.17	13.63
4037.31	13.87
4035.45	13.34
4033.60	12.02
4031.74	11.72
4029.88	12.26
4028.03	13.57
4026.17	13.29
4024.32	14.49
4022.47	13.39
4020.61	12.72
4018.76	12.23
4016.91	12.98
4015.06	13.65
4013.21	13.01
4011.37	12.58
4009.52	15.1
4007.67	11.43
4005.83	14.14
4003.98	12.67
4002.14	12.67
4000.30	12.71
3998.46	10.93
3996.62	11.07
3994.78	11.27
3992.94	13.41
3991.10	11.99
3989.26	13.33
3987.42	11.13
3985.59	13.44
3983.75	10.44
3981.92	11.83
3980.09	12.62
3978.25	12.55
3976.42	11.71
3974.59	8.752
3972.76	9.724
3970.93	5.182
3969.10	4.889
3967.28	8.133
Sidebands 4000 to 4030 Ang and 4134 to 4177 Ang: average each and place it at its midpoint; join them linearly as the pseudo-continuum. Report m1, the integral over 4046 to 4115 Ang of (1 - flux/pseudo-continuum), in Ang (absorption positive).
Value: 5.9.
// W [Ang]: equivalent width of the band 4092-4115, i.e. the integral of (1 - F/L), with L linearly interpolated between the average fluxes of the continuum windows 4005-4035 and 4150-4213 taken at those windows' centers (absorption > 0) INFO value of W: 4.3 Ang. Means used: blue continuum 13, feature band 10.4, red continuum 12.4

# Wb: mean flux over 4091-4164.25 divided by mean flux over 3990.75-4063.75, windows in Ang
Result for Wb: 0.9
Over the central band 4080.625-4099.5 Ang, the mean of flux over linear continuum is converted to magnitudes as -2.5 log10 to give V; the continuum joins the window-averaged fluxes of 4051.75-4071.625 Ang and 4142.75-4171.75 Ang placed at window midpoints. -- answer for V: 0.094 mag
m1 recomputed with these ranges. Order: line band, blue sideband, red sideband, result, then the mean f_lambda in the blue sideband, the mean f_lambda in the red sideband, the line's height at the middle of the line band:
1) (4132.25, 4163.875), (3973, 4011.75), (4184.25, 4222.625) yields -0.2 Ang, 12.1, 12.5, 12.4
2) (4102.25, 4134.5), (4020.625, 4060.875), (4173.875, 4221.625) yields 2.7 Ang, 12.9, 12.3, 12.6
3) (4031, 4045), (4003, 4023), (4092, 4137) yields -0.6 Ang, 13.1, 11.1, 12.6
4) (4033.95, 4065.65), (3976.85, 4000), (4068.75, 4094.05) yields -1.8 Ang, 12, 12.2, 12.1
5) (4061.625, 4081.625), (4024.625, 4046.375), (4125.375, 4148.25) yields -0.1 Ang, 13.1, 12.1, 12.7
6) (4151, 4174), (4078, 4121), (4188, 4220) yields -1.4 Ang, 11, 12.6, 12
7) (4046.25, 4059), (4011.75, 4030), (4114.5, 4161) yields 0.5 Ang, 13.2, 12.4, 13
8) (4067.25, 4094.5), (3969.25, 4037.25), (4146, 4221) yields 0.1 Ang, 12.1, 12.4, 12.3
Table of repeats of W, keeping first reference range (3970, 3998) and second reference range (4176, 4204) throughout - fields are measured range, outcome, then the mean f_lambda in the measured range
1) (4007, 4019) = -1.8 Ang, 13.1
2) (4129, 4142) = -0.3 Ang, 12.2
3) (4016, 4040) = -3.4 Ang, 13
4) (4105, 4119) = 0.6 Ang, 11.3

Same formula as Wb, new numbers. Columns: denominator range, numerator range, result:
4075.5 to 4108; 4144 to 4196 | 1.14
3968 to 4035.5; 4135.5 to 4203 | 1.03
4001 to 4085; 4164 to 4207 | 0.95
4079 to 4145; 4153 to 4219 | 1.09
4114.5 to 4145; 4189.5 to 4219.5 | 1.06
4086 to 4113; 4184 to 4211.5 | 1.20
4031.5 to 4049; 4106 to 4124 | 0.89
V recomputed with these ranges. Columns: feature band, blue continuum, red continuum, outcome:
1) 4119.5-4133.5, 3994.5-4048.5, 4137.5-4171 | 0.032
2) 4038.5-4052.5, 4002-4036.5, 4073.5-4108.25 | -0.089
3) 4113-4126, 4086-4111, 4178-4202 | -0.144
